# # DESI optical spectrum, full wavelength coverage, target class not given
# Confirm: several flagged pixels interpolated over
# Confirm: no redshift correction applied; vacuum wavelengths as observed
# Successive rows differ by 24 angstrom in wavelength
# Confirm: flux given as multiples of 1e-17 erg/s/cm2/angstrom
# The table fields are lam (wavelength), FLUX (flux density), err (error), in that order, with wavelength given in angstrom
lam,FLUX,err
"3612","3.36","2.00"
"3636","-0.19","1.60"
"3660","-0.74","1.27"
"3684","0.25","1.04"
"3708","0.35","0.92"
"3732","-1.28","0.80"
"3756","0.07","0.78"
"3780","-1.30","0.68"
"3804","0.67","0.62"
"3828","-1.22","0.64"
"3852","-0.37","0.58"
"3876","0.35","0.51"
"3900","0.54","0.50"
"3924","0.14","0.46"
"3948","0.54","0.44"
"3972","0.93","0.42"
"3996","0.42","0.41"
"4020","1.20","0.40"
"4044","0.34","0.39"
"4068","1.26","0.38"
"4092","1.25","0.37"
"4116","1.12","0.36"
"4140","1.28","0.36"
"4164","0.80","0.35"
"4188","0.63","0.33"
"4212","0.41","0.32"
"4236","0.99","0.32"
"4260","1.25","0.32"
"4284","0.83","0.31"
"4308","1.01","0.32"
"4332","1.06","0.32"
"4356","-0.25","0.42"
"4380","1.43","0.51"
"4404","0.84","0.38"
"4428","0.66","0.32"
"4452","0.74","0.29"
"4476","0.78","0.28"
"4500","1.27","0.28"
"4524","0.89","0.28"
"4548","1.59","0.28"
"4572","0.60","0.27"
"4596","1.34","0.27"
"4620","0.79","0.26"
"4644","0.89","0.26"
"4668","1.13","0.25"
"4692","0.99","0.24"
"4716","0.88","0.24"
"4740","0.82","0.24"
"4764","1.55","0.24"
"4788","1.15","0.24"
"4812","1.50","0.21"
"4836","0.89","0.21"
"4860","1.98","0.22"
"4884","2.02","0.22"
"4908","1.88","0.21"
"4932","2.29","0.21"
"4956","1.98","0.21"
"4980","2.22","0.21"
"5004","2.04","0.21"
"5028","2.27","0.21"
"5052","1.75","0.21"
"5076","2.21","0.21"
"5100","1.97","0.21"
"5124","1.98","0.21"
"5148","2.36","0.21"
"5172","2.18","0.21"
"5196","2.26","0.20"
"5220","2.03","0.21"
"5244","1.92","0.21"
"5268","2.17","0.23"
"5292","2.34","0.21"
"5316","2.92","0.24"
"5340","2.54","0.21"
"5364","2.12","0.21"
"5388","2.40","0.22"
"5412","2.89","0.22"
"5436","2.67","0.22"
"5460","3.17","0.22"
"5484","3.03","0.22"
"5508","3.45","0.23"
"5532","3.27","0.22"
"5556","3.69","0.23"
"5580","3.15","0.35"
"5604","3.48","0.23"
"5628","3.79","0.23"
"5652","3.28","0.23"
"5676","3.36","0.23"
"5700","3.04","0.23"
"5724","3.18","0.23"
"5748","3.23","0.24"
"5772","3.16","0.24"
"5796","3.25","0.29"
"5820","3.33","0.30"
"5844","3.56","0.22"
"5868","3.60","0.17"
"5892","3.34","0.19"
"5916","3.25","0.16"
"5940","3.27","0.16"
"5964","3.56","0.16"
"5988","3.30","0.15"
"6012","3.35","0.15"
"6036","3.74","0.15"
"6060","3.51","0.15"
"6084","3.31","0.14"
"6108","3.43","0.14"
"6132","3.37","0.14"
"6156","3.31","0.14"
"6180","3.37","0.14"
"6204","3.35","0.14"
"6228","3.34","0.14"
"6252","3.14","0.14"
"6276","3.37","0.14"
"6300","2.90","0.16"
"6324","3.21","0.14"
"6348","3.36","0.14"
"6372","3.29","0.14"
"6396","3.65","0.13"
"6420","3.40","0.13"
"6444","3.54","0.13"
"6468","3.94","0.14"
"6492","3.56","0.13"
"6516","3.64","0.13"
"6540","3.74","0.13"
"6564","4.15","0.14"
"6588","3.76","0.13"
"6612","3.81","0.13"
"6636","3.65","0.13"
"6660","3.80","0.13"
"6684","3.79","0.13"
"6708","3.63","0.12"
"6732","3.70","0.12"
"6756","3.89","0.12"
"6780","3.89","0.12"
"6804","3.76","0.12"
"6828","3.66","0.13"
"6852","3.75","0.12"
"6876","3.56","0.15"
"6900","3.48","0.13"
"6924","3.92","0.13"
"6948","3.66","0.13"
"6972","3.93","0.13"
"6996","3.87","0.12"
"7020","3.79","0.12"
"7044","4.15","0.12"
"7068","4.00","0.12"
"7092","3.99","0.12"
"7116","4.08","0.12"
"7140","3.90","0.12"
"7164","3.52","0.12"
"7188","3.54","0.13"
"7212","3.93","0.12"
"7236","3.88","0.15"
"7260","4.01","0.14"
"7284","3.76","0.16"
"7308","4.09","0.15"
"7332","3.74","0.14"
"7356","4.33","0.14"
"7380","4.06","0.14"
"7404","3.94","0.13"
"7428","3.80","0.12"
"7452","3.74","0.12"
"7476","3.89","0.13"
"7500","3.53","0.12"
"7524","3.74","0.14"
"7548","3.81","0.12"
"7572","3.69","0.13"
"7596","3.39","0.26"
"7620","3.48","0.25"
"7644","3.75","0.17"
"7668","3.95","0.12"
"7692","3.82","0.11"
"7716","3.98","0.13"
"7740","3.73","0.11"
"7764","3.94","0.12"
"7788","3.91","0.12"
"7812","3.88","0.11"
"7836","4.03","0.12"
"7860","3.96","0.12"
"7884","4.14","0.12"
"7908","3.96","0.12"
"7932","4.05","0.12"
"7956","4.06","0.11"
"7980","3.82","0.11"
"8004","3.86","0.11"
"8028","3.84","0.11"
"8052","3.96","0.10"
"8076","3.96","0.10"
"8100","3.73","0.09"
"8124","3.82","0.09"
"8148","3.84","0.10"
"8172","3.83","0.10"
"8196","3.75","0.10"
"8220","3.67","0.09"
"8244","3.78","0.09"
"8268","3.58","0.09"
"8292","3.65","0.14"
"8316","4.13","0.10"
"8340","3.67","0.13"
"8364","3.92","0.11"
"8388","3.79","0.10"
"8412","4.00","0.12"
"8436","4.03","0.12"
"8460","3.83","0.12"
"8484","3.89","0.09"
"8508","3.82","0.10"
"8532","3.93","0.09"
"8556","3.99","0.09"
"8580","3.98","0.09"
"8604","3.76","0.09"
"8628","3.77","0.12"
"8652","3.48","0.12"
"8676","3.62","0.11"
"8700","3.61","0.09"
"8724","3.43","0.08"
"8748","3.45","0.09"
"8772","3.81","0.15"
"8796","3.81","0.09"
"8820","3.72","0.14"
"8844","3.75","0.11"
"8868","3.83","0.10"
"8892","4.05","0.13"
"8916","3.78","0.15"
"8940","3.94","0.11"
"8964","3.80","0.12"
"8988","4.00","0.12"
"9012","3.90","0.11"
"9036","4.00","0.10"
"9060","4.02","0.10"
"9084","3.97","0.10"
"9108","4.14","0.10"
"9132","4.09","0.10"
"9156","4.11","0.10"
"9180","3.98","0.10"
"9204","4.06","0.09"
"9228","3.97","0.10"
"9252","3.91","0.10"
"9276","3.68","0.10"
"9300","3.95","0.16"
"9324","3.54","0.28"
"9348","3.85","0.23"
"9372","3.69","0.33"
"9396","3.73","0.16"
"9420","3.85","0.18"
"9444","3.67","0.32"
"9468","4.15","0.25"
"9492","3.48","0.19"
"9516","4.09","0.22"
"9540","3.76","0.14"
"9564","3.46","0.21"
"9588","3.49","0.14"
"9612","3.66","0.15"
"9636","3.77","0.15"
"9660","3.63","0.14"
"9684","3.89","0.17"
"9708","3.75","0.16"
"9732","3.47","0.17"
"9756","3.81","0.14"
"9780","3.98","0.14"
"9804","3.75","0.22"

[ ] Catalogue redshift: 0.22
